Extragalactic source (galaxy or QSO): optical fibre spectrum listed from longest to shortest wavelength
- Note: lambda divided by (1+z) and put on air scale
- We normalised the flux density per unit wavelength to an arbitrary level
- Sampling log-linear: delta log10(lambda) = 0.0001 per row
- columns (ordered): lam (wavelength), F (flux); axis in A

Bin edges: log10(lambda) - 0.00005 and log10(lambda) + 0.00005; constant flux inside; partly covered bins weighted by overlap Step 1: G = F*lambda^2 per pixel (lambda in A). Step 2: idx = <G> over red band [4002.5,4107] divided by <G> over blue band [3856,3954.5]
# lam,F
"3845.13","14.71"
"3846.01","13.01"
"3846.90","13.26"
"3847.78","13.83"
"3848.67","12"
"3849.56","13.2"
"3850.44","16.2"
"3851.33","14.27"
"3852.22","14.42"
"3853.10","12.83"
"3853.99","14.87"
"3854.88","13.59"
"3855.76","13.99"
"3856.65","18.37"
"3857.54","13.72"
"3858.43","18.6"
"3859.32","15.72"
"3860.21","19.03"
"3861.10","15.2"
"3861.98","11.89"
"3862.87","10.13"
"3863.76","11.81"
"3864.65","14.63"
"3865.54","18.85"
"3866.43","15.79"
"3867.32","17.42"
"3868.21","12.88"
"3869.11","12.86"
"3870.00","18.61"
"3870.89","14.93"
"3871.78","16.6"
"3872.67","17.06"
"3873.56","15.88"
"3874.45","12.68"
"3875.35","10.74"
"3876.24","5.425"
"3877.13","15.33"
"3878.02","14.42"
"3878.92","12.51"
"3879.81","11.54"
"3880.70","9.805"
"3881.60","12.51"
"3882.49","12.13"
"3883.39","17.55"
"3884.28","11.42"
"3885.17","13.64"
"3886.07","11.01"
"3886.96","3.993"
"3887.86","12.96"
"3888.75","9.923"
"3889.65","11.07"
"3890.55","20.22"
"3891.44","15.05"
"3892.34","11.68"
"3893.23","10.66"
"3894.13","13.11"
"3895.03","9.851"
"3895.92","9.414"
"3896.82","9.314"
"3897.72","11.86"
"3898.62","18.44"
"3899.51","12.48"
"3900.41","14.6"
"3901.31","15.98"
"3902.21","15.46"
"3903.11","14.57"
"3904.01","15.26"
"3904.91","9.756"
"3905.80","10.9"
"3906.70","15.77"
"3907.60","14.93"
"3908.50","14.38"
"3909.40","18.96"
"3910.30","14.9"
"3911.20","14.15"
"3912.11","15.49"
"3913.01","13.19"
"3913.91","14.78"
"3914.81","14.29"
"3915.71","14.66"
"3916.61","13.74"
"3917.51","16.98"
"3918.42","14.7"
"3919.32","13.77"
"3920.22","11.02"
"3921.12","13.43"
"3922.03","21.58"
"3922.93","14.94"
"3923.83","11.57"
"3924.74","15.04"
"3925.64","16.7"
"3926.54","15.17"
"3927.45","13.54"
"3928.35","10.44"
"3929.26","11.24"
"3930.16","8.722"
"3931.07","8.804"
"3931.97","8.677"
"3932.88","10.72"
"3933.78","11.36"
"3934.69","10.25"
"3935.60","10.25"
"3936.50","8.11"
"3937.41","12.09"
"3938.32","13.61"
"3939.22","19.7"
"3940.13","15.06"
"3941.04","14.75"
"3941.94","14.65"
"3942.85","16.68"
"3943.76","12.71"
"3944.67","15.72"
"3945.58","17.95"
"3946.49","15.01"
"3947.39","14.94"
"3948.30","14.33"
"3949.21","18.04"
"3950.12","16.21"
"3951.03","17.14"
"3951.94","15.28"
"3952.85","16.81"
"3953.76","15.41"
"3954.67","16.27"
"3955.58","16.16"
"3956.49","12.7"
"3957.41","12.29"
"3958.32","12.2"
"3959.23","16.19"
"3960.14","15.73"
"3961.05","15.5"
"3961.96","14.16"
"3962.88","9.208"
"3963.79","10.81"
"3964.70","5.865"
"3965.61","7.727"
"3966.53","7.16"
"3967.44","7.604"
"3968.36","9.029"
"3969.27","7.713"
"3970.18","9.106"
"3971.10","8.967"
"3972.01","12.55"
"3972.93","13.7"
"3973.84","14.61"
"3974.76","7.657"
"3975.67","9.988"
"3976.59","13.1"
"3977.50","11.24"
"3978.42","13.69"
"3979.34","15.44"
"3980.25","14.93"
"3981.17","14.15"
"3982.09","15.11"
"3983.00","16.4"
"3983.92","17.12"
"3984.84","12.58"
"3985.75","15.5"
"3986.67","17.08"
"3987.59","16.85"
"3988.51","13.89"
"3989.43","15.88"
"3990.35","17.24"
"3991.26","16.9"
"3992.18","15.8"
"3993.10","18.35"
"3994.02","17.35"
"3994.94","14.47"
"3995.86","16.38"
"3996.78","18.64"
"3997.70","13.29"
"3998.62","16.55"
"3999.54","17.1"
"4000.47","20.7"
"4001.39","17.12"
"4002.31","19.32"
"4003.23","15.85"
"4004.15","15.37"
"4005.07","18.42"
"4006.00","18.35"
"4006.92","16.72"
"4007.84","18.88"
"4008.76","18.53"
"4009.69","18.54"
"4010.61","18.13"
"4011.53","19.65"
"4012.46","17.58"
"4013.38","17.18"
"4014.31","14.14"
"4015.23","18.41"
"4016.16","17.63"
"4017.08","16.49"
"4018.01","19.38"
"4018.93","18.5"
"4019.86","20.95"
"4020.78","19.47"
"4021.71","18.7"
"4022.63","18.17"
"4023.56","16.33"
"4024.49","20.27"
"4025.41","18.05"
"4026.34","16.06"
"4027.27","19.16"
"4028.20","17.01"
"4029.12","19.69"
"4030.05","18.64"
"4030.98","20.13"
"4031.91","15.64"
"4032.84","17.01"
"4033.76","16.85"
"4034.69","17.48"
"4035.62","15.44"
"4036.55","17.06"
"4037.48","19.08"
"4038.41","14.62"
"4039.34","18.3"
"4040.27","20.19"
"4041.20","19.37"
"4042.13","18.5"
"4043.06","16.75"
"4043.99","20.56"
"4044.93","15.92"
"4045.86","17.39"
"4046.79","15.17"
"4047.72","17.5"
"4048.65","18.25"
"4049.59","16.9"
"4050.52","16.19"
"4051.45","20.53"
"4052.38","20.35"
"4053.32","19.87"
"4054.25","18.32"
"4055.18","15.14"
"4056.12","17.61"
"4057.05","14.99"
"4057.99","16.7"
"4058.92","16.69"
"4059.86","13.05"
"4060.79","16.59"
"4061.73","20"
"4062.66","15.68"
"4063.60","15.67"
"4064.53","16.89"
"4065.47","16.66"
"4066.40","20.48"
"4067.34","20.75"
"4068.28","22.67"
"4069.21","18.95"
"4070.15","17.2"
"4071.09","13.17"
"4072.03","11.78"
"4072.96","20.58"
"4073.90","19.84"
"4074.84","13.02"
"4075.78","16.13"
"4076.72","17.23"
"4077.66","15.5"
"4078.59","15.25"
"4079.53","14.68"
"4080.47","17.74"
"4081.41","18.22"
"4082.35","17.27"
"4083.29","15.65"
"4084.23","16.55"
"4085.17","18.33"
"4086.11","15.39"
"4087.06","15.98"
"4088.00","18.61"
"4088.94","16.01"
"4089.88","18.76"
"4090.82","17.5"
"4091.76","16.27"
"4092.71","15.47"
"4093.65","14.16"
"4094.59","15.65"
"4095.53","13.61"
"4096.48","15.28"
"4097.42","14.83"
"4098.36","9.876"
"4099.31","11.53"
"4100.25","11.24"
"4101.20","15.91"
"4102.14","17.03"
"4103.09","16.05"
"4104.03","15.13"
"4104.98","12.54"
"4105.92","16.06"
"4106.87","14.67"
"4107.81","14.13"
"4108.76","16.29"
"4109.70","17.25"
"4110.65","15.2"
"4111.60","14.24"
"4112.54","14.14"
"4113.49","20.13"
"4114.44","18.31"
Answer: 1.32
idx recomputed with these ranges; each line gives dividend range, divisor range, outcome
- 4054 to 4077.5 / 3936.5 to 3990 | 1.31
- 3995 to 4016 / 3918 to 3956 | 1.29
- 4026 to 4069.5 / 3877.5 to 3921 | 1.43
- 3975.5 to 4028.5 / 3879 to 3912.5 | 1.36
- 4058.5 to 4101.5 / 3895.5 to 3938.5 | 1.32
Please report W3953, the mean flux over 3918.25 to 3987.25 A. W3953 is 13.2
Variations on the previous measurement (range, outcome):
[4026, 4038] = 17.6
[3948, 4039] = 15.6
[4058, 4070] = 17.8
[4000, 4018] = 17.8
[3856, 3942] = 13.6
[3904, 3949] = 13.8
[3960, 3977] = 10.4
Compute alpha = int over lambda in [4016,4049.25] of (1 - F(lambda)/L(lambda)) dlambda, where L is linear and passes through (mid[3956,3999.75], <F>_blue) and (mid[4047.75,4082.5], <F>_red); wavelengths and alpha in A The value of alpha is -4.5 A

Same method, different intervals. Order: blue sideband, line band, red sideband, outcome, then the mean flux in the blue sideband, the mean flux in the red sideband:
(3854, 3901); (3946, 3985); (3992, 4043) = 7.5 A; 13.5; 17.7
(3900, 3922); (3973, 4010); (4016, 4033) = 3.0 A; 14.5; 18.3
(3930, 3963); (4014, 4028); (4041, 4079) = -1.7 A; 14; 17.3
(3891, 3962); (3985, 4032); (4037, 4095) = -5.0 A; 14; 17.2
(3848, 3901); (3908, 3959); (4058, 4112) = 0.5 A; 13.6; 16.1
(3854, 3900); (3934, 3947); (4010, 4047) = 1.2 A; 13.5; 17.9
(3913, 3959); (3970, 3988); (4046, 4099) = 1.6 A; 14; 16.7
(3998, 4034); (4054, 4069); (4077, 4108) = -0.8 A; 18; 15.5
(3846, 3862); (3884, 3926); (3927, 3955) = 1.4 A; 14.8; 13.7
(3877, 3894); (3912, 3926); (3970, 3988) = -2.0 A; 12.5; 13.5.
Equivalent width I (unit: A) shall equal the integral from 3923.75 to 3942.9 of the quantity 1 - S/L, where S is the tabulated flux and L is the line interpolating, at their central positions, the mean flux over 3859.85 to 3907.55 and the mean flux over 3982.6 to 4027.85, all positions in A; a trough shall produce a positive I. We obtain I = 3.1 A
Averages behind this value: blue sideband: 13.3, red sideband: 17.3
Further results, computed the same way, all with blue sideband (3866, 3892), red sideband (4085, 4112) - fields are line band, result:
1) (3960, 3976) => 4.31 A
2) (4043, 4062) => -3.21 A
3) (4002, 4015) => -2.85 A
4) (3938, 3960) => -2.39 A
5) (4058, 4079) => -2.83 A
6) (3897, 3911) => -0.96 A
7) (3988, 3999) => -1.48 A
